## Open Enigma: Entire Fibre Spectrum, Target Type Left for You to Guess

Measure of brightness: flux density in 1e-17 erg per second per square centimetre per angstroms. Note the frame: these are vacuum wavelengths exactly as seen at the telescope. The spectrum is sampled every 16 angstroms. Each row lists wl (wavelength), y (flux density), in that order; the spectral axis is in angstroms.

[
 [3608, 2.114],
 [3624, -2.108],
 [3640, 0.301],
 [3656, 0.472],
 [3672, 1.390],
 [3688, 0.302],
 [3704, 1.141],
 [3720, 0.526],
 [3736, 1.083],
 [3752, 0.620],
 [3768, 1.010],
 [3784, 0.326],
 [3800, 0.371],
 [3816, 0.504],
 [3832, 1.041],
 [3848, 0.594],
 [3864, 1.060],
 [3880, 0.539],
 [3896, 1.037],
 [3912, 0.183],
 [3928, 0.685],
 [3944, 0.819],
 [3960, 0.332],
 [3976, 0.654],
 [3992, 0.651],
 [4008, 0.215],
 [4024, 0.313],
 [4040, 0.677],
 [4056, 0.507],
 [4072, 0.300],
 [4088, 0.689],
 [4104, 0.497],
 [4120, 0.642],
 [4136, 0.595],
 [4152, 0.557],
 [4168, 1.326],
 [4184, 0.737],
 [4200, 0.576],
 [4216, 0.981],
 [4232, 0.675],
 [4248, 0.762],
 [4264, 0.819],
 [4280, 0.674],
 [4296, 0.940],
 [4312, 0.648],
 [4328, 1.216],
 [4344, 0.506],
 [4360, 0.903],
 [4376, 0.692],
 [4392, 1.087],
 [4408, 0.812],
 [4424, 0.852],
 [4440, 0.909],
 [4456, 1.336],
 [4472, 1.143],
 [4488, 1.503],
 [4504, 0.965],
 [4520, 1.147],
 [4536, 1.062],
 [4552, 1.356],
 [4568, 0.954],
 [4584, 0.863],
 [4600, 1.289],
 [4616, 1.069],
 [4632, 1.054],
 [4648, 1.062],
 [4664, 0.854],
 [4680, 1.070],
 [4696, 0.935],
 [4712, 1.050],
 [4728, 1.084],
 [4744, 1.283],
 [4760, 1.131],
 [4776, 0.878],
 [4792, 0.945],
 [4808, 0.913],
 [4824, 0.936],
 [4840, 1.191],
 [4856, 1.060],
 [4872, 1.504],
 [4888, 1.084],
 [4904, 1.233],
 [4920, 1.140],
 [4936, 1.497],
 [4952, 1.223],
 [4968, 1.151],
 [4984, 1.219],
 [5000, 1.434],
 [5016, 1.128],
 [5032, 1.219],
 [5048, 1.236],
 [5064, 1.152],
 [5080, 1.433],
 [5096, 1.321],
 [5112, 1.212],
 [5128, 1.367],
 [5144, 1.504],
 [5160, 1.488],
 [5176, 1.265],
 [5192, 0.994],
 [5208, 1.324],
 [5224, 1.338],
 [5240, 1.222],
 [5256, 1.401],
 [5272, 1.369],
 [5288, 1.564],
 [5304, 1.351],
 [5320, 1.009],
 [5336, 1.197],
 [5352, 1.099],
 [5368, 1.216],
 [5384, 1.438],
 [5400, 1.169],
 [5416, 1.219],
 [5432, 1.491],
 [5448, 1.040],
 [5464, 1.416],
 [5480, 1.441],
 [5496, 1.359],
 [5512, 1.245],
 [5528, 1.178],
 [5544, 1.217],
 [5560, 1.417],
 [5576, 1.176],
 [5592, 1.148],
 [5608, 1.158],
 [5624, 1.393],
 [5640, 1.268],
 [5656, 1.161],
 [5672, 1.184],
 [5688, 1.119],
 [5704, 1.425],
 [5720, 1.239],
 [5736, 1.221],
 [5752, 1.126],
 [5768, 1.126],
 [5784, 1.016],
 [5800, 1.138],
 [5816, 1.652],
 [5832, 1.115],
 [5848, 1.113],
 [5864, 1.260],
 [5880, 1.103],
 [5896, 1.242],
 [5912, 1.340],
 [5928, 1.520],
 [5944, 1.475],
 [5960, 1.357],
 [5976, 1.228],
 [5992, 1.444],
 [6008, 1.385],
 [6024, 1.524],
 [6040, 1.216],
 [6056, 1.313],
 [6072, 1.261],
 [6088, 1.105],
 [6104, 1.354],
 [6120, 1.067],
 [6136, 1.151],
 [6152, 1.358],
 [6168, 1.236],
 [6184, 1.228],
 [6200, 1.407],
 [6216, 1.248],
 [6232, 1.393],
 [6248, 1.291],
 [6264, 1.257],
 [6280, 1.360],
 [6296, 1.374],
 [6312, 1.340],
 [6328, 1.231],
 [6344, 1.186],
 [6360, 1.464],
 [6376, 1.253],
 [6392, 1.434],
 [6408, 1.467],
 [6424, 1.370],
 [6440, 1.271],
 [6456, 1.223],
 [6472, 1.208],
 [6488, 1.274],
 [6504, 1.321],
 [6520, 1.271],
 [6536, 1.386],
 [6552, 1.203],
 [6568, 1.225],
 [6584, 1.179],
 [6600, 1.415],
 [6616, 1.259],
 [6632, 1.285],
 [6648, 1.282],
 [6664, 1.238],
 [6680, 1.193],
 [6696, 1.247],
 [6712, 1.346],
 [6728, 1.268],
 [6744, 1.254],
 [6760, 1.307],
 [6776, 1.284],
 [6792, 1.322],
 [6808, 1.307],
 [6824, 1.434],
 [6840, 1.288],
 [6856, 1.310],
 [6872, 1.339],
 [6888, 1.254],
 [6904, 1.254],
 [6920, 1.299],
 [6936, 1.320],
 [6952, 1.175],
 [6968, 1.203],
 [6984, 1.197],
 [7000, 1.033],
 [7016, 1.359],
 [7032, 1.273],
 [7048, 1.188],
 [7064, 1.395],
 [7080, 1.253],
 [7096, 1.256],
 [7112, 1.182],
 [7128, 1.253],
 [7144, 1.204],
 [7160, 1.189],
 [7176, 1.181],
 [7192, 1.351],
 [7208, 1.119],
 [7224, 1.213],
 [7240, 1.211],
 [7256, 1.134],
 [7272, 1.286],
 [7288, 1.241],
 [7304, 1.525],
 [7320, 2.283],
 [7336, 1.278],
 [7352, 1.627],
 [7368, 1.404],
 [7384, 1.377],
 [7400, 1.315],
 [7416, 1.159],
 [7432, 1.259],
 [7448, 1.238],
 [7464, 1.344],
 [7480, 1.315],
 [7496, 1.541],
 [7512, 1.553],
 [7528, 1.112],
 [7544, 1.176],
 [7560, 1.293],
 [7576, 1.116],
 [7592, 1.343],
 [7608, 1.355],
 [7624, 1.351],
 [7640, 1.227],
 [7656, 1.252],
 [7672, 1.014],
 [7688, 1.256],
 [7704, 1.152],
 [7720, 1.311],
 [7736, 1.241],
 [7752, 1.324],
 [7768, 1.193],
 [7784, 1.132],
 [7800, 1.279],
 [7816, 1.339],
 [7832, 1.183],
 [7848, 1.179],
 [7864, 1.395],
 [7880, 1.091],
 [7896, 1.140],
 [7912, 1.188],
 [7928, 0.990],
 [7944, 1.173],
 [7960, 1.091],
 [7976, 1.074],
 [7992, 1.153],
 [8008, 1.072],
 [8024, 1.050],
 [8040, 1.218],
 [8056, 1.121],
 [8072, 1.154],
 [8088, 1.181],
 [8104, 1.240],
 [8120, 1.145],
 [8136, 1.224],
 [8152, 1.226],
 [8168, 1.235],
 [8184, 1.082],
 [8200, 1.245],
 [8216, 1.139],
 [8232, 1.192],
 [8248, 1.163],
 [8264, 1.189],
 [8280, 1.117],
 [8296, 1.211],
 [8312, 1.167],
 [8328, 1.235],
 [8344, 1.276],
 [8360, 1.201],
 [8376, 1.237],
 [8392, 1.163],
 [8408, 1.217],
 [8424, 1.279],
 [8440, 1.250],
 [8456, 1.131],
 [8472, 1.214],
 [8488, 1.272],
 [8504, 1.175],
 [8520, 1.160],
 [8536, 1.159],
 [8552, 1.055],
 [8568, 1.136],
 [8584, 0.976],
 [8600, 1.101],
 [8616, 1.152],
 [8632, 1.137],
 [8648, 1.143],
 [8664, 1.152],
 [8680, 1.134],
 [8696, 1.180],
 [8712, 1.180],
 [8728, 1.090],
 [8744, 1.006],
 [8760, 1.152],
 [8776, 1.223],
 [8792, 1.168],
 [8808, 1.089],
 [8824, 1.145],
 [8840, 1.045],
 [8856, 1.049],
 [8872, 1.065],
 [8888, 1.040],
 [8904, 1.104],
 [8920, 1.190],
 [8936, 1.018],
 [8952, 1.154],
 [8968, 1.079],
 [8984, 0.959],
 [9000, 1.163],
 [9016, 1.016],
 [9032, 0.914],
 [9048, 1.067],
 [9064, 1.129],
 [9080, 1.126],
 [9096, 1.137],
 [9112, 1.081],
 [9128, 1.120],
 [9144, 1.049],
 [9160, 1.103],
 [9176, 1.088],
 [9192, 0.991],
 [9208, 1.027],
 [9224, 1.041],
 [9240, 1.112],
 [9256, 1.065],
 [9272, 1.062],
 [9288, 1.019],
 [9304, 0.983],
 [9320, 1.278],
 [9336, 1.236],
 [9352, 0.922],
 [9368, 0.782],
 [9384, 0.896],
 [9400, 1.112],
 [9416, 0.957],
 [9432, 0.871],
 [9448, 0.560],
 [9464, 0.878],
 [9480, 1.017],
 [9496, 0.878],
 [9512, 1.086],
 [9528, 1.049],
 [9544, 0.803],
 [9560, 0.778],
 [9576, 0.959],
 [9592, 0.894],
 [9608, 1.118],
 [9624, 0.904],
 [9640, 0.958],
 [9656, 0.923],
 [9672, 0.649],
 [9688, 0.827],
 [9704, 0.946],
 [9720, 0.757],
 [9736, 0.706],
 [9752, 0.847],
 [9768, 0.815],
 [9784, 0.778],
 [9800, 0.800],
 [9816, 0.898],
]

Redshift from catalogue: 0.116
